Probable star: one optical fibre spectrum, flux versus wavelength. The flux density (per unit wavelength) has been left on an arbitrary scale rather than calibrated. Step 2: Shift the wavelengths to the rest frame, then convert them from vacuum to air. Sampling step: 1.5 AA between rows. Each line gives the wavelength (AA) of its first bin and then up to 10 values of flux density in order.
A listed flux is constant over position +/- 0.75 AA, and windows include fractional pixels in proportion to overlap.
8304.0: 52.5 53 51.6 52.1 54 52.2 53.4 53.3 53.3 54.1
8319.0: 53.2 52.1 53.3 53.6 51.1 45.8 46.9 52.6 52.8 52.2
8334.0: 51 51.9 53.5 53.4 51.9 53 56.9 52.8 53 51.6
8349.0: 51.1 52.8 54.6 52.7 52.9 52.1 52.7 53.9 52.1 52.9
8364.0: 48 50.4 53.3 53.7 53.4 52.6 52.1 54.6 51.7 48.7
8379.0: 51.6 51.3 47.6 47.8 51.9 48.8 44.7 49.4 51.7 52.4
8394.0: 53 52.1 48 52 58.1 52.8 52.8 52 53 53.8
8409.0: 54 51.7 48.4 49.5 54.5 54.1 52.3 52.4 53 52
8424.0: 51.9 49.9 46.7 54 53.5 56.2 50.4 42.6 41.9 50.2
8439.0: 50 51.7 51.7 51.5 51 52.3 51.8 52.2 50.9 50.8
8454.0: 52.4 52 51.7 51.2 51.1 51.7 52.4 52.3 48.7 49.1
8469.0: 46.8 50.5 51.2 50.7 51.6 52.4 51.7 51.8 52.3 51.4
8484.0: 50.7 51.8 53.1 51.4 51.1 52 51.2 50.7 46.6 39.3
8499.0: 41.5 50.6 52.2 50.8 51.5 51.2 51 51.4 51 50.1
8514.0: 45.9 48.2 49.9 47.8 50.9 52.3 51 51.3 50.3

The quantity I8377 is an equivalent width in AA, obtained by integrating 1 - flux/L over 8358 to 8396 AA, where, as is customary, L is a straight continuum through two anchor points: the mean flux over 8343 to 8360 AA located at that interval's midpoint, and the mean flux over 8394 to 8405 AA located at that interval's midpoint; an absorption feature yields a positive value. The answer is 1.1 AA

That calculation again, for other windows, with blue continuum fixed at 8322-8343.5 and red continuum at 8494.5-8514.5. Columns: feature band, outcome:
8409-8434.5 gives -0.7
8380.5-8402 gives 0.0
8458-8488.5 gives -1.1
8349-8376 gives -0.6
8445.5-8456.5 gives -0.4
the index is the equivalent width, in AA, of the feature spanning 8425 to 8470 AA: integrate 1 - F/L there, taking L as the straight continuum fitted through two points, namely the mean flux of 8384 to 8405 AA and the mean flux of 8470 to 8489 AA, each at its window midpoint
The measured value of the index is 0.77 AA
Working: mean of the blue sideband 51.4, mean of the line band 50.6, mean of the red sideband 51.6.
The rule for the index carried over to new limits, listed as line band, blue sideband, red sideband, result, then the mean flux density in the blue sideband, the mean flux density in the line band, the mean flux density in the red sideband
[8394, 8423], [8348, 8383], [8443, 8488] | -0.4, 52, 52.5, 51.3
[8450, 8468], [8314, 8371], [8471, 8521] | -0.2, 52.4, 51.2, 50.2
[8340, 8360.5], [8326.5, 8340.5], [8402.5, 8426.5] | -0.6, 51.5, 53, 52.1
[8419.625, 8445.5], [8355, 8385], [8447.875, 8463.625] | 0.6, 51.6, 50.5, 51.6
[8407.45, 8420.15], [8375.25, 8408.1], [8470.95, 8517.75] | -0.3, 51.1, 52.2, 50.2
